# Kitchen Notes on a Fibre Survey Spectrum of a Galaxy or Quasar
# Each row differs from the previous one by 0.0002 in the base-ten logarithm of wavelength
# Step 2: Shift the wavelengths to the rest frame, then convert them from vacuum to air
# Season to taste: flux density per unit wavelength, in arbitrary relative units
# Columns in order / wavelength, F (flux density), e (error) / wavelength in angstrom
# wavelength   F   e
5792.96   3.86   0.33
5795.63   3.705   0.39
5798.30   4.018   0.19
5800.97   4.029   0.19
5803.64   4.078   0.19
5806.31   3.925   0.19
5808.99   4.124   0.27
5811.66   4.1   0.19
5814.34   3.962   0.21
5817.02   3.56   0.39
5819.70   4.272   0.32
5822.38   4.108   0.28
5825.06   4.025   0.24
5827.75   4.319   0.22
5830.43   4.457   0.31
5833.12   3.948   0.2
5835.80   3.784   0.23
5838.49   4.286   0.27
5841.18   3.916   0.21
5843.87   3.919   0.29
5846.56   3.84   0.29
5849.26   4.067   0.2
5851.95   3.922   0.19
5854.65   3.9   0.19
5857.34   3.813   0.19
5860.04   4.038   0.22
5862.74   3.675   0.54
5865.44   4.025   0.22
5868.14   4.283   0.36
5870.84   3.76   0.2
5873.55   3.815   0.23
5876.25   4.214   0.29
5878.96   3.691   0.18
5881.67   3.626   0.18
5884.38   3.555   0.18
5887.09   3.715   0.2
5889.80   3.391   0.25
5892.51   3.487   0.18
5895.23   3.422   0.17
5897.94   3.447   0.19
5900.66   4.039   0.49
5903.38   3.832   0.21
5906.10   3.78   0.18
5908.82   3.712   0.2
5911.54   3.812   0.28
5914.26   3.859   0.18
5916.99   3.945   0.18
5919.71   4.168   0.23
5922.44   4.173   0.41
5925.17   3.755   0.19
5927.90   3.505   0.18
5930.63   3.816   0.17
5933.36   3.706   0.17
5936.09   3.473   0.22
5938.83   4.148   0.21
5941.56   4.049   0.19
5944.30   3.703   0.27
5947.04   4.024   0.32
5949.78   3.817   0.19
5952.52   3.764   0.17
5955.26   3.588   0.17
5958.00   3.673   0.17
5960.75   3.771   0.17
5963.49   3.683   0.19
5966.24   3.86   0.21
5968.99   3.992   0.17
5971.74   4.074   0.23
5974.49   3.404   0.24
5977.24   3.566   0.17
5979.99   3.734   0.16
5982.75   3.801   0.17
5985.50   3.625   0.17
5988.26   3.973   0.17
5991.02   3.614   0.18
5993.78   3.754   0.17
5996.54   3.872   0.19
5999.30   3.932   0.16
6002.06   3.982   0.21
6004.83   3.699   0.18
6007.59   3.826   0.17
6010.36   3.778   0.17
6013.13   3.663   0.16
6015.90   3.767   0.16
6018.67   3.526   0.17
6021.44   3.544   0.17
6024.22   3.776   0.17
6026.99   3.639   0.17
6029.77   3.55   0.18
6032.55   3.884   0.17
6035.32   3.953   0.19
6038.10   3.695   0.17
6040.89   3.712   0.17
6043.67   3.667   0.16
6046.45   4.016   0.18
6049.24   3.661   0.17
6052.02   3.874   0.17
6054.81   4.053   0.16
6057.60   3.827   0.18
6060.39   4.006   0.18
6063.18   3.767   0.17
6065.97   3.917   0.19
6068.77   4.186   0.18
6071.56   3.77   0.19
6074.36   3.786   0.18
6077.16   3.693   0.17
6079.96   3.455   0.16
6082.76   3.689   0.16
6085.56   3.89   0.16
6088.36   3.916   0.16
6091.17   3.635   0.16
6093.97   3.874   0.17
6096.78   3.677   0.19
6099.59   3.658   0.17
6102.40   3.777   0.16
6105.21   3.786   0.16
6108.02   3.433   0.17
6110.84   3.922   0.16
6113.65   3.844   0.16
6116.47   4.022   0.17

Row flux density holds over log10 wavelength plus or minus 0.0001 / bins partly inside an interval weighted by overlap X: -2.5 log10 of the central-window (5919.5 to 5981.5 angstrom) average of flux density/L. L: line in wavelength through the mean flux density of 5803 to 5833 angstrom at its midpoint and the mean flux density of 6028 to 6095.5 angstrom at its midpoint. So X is 0.04 mag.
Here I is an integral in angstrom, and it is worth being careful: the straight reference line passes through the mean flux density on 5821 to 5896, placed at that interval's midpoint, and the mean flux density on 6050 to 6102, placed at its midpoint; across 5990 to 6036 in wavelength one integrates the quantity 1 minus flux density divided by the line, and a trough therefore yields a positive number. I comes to 1.1 angstrom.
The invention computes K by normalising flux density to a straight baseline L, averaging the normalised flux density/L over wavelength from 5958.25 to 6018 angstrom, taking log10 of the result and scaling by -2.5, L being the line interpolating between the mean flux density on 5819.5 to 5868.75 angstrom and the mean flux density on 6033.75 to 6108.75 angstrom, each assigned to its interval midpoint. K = 0.03 mag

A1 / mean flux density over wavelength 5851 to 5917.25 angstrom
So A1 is 3.79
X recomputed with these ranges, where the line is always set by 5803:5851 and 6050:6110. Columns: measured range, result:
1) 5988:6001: 0.02 mag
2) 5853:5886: 0.04 mag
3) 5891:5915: 0.07 mag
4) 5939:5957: 0.02 mag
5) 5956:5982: 0.04 mag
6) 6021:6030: 0.06 mag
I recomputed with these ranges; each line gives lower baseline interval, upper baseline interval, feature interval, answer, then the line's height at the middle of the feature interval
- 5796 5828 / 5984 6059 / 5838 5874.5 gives 0.28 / 3.97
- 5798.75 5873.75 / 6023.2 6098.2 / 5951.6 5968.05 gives 0.68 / 3.89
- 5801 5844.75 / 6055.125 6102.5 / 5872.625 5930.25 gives 3.09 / 3.97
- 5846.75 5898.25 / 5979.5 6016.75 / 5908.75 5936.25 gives -0.30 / 3.79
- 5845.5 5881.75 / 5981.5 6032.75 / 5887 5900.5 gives 1.25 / 3.88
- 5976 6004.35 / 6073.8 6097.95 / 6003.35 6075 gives -0.62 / 3.76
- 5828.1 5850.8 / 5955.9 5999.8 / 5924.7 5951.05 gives 0.29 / 3.84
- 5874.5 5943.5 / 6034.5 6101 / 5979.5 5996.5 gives 0.13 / 3.79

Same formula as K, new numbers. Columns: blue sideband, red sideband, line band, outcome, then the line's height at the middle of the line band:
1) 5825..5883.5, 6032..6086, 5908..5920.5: 0.01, 3.92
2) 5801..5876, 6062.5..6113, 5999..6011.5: 0.00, 3.85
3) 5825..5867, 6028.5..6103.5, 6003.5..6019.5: 0.04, 3.85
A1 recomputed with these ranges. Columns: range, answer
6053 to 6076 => 3.91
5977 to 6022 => 3.75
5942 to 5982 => 3.77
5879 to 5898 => 3.54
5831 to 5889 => 3.9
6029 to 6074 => 3.85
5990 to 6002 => 3.82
